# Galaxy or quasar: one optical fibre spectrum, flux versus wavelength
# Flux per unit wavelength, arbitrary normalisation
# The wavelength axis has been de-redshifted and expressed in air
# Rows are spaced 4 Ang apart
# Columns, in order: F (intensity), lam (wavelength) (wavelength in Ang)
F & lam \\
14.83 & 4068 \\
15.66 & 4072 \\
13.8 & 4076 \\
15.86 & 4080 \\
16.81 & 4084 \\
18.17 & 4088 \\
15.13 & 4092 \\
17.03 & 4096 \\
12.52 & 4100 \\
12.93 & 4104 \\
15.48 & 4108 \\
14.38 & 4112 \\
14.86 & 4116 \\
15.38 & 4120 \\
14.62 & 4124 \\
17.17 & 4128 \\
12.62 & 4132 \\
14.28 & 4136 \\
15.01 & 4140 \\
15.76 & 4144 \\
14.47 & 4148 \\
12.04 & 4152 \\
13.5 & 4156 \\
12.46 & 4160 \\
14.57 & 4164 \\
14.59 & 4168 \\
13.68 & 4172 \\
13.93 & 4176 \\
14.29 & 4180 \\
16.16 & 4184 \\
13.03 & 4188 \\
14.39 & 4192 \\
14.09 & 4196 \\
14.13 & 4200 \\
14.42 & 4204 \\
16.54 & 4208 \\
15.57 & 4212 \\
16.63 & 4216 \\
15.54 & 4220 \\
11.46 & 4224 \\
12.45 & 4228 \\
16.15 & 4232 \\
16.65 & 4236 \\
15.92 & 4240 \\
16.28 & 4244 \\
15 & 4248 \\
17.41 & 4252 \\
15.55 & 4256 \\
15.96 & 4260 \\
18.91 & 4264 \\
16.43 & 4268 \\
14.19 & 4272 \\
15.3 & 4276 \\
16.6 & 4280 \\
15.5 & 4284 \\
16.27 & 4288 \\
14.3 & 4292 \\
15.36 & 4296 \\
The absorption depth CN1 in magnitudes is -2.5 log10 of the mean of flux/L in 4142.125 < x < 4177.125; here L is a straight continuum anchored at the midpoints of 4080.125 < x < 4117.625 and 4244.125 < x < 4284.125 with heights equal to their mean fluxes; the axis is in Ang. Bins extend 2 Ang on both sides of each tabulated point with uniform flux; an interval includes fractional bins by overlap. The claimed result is 0.13 mag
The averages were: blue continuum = 15.3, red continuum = 16.1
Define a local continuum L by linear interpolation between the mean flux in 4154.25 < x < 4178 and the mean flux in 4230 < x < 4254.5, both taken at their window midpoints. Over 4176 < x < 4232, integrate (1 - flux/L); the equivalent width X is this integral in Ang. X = 1.6 Ang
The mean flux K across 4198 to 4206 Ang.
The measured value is 14.3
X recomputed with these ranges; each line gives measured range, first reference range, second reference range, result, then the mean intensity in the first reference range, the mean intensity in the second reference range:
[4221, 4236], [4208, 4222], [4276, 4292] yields 1.9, 16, 15.8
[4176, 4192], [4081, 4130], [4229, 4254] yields 1.4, 15.4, 16.1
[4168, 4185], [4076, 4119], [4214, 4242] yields 0.7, 15.2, 15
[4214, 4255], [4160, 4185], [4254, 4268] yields 1.7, 14.3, 16.8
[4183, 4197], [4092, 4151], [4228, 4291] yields 0.9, 14.7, 16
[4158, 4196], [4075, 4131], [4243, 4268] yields 4.2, 15.3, 16.5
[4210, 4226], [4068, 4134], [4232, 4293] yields 1.0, 15.1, 16.1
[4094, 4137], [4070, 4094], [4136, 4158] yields 1.0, 15.9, 14.2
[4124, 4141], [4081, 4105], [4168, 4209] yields 0.4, 15.6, 14.4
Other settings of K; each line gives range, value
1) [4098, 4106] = 12.7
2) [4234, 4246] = 16.3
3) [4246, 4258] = 16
